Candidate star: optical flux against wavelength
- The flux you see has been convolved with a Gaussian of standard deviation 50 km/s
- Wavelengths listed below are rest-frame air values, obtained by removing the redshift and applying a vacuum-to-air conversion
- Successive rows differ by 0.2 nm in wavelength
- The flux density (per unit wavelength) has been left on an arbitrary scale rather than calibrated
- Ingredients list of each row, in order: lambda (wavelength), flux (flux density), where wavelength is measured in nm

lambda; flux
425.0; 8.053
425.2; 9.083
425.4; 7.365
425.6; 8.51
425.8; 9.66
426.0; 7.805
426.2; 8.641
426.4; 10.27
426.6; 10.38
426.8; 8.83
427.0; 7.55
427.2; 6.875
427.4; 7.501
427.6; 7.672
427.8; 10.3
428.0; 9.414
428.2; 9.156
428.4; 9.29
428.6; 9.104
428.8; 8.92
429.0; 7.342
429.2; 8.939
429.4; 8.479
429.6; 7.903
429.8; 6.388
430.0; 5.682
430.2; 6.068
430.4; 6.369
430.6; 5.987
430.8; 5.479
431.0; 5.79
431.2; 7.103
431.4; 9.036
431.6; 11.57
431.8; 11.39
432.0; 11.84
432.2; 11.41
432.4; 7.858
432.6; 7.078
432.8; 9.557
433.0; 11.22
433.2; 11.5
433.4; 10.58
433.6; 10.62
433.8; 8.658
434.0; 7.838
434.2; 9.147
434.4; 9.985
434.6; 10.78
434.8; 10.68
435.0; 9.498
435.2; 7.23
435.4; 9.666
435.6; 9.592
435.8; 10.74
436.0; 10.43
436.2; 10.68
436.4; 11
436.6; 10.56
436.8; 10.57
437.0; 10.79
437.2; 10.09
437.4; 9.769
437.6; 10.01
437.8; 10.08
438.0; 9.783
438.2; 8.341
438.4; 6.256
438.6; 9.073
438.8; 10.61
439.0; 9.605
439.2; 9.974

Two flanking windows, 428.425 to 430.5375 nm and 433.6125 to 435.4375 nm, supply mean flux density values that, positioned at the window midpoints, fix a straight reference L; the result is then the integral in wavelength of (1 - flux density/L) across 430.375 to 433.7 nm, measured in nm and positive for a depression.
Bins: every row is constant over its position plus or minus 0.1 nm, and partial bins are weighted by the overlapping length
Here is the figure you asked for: -0.25 nm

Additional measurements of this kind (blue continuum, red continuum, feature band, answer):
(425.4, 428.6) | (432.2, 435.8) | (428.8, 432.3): 0.43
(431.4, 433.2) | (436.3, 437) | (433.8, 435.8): 0.21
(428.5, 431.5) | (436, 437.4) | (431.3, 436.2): -0.49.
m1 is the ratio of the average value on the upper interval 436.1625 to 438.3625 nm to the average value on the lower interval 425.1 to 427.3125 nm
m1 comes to 1.2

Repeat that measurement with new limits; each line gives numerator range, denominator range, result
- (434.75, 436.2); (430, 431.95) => 1.27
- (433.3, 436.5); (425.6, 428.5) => 1.12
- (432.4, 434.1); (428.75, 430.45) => 1.30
